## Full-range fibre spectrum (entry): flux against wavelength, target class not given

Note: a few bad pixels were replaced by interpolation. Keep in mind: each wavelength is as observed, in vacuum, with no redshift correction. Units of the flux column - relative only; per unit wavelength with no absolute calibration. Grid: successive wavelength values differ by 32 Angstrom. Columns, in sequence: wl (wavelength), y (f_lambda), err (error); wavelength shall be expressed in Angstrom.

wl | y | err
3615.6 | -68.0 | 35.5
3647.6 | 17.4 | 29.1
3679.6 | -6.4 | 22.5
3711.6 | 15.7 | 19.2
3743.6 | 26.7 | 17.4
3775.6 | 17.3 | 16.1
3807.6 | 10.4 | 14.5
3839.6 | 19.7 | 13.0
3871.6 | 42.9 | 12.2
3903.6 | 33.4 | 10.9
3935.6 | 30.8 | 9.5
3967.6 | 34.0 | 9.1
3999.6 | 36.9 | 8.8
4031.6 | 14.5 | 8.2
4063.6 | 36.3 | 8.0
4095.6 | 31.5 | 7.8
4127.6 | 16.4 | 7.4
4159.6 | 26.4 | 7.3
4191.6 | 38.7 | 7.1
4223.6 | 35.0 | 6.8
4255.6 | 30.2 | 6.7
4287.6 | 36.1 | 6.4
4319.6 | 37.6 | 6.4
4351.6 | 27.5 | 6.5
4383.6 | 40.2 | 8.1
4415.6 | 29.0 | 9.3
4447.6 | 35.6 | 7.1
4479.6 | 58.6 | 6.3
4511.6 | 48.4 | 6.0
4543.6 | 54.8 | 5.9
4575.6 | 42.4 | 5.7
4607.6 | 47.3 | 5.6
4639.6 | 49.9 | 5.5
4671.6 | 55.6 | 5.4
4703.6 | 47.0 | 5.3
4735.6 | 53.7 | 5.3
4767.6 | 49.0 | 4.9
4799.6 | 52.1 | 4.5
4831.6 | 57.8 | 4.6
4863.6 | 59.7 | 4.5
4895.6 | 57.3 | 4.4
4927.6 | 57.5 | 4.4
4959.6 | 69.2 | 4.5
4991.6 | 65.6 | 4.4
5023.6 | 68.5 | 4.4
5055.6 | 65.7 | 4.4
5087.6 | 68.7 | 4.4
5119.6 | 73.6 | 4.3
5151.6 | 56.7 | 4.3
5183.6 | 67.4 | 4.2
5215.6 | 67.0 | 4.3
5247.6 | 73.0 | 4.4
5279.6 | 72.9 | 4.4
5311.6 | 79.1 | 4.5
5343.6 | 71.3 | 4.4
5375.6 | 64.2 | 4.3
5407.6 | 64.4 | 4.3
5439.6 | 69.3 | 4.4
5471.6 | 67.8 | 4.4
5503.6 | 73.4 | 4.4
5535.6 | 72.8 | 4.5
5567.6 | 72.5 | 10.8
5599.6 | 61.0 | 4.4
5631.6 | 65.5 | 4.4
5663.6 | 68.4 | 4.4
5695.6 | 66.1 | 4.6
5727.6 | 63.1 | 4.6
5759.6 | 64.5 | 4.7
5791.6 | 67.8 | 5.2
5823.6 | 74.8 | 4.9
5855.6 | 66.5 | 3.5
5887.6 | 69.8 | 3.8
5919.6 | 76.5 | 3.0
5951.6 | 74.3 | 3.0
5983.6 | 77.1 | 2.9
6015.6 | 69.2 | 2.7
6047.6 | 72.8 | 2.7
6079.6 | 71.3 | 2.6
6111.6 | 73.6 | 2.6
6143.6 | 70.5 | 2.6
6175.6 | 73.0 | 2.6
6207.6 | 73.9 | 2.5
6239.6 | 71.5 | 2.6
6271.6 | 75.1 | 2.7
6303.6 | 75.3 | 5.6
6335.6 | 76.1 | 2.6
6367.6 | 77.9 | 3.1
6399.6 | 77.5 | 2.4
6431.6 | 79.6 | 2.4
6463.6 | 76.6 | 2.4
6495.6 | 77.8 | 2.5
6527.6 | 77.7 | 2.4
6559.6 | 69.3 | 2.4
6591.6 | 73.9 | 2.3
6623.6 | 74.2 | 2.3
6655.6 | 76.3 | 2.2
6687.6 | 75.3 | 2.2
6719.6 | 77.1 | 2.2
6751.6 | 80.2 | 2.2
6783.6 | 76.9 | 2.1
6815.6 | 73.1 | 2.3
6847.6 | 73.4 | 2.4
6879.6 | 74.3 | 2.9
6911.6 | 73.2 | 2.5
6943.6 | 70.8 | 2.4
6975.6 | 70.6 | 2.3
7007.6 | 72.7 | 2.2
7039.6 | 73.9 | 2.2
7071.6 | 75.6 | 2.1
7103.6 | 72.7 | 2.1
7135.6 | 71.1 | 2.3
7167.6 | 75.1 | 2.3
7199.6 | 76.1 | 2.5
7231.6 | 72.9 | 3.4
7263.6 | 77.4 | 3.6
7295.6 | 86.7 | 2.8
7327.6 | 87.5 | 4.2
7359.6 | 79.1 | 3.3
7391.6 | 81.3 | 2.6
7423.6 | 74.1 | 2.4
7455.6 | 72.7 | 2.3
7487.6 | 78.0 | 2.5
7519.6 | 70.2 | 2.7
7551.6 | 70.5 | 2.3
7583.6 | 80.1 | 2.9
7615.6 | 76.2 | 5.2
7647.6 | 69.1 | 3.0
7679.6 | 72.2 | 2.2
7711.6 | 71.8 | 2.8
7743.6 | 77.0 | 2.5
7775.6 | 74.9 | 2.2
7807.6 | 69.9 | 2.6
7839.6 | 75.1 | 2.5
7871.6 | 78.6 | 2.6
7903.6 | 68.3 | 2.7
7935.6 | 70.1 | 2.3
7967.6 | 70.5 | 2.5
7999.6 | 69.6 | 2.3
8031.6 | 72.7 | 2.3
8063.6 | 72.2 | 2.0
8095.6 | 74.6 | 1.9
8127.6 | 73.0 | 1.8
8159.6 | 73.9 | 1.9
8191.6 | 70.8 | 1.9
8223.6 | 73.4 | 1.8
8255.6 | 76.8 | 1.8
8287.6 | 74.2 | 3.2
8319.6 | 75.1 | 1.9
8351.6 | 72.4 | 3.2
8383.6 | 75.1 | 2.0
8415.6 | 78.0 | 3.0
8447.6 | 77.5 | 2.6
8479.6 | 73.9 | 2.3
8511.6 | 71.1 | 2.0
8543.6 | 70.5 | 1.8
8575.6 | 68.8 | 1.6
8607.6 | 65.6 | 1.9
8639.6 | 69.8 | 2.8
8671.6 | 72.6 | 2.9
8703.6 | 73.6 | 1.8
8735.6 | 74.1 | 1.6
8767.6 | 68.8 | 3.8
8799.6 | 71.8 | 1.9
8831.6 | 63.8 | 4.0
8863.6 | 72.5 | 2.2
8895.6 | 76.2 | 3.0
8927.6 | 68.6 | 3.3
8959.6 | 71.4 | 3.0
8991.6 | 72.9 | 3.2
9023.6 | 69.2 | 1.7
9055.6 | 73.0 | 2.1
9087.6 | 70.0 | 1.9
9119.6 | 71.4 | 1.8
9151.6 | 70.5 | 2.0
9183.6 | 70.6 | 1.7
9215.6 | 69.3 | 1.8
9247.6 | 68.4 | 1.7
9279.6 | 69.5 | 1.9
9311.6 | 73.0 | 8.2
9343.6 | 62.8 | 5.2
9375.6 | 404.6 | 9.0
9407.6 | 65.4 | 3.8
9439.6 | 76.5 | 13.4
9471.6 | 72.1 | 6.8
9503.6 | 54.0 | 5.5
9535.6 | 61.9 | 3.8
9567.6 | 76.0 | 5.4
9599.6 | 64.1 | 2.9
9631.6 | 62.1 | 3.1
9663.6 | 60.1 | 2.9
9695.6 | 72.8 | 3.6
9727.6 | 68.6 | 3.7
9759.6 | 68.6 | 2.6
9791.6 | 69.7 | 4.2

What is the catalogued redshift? 0.114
